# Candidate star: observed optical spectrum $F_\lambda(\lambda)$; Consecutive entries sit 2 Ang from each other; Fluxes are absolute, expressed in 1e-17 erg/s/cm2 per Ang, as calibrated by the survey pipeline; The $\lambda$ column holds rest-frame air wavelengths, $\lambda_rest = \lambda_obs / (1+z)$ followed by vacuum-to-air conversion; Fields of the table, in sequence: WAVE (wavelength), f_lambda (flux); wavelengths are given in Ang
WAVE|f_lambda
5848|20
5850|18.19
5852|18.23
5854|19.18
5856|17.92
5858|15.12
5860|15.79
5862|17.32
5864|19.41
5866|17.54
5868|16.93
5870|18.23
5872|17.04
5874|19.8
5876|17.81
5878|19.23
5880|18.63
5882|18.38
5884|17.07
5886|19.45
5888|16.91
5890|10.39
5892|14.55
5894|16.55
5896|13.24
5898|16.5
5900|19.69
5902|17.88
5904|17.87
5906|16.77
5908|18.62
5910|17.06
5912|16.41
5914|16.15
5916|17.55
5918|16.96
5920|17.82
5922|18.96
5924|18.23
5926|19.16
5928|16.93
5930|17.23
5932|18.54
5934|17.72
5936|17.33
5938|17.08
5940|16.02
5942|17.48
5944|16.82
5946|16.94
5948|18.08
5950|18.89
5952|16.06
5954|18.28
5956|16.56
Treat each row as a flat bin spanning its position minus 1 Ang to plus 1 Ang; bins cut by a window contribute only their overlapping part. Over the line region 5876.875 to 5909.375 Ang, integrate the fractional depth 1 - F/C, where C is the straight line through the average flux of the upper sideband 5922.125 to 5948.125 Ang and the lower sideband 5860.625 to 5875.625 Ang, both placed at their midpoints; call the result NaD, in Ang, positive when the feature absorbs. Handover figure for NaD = 1.5 Ang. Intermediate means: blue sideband 18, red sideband 17.5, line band 17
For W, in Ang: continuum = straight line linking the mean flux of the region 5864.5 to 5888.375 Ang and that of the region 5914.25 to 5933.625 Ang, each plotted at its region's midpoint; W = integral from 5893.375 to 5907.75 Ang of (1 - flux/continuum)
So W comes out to 0.8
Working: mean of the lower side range 18.1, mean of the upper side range 17.9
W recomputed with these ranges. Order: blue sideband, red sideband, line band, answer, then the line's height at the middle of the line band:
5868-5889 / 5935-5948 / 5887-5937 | 1.6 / 17.6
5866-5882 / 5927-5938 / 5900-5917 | 0.3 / 17.8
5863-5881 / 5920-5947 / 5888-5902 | 2.0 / 18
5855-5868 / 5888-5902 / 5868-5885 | -1.9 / 16.4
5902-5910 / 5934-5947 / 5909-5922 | 0.3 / 17.5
